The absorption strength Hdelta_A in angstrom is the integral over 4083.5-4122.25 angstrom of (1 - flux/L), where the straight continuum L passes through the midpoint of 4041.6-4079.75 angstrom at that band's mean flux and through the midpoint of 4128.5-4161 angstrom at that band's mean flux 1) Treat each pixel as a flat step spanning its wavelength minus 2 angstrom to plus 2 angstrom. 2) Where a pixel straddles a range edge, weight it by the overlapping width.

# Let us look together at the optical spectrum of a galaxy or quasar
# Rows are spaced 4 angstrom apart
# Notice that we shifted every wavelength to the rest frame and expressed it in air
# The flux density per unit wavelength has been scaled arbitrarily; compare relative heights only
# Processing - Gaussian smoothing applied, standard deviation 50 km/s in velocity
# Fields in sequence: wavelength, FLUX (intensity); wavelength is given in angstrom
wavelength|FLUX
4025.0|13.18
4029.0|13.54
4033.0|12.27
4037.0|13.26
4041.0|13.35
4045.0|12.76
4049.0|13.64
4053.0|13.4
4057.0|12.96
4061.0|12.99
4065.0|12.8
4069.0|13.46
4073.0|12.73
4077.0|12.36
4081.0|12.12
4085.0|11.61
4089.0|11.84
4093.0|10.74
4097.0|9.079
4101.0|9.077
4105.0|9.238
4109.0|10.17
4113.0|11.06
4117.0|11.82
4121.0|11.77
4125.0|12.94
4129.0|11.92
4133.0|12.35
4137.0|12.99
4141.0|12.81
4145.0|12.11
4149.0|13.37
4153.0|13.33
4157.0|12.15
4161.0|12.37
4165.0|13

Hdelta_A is 6.7 angstrom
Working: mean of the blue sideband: 13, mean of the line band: 10.6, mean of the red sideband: 12.6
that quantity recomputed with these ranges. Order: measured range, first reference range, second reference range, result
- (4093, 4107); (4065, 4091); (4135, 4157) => 3.5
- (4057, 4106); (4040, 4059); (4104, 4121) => 1.7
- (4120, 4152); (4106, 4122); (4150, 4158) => -1.4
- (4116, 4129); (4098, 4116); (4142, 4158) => -1.4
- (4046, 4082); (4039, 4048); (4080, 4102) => -2.6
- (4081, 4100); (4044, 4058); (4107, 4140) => 2.5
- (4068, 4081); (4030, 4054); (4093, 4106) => -2.0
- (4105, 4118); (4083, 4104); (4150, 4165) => 0.5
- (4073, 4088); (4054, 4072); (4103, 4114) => -0.3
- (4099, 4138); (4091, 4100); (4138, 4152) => -0.1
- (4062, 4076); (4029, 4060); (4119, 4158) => 0.0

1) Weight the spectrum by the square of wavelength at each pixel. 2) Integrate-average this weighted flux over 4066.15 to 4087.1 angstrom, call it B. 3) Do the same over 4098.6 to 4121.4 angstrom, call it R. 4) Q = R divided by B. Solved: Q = 0.8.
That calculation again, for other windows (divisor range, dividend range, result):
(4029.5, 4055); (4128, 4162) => 1.01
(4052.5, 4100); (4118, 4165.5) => 1.08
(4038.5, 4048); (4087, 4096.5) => 0.85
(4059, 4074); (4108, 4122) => 0.88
